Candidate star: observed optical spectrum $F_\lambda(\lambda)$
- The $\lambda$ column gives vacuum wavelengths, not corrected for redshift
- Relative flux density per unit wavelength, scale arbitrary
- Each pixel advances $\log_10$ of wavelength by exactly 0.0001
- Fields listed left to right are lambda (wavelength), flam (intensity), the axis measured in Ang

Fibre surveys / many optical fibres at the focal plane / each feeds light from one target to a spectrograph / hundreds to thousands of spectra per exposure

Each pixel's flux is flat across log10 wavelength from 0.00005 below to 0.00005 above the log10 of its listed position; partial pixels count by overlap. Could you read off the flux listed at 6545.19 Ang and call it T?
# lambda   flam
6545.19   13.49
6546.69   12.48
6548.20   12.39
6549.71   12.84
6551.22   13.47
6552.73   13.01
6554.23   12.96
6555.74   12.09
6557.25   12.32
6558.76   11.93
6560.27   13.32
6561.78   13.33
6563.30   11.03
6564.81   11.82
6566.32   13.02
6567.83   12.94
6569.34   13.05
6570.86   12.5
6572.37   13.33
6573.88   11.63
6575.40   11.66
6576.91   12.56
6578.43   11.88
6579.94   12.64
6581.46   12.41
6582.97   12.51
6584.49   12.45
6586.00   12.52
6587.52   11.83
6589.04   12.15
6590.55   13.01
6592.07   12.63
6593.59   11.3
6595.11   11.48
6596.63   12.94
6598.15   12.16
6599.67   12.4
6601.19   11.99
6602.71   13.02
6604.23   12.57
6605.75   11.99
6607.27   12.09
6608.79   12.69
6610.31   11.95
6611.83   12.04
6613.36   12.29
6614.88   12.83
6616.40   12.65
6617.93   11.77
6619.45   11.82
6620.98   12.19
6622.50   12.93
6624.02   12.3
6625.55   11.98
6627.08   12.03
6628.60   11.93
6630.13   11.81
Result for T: 13.49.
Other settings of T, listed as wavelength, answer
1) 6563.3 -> 11.03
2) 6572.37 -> 13.33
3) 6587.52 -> 11.83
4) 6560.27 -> 13.32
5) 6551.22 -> 13.47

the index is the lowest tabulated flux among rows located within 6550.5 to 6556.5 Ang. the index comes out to 12.09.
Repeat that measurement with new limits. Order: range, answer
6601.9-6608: 11.99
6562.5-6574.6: 11.03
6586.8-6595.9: 11.3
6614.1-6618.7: 11.77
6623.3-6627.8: 11.98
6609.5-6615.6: 11.95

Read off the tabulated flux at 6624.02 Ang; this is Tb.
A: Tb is 12.3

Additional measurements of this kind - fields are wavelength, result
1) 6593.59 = 11.3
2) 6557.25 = 12.32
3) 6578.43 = 11.88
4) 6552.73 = 13.01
